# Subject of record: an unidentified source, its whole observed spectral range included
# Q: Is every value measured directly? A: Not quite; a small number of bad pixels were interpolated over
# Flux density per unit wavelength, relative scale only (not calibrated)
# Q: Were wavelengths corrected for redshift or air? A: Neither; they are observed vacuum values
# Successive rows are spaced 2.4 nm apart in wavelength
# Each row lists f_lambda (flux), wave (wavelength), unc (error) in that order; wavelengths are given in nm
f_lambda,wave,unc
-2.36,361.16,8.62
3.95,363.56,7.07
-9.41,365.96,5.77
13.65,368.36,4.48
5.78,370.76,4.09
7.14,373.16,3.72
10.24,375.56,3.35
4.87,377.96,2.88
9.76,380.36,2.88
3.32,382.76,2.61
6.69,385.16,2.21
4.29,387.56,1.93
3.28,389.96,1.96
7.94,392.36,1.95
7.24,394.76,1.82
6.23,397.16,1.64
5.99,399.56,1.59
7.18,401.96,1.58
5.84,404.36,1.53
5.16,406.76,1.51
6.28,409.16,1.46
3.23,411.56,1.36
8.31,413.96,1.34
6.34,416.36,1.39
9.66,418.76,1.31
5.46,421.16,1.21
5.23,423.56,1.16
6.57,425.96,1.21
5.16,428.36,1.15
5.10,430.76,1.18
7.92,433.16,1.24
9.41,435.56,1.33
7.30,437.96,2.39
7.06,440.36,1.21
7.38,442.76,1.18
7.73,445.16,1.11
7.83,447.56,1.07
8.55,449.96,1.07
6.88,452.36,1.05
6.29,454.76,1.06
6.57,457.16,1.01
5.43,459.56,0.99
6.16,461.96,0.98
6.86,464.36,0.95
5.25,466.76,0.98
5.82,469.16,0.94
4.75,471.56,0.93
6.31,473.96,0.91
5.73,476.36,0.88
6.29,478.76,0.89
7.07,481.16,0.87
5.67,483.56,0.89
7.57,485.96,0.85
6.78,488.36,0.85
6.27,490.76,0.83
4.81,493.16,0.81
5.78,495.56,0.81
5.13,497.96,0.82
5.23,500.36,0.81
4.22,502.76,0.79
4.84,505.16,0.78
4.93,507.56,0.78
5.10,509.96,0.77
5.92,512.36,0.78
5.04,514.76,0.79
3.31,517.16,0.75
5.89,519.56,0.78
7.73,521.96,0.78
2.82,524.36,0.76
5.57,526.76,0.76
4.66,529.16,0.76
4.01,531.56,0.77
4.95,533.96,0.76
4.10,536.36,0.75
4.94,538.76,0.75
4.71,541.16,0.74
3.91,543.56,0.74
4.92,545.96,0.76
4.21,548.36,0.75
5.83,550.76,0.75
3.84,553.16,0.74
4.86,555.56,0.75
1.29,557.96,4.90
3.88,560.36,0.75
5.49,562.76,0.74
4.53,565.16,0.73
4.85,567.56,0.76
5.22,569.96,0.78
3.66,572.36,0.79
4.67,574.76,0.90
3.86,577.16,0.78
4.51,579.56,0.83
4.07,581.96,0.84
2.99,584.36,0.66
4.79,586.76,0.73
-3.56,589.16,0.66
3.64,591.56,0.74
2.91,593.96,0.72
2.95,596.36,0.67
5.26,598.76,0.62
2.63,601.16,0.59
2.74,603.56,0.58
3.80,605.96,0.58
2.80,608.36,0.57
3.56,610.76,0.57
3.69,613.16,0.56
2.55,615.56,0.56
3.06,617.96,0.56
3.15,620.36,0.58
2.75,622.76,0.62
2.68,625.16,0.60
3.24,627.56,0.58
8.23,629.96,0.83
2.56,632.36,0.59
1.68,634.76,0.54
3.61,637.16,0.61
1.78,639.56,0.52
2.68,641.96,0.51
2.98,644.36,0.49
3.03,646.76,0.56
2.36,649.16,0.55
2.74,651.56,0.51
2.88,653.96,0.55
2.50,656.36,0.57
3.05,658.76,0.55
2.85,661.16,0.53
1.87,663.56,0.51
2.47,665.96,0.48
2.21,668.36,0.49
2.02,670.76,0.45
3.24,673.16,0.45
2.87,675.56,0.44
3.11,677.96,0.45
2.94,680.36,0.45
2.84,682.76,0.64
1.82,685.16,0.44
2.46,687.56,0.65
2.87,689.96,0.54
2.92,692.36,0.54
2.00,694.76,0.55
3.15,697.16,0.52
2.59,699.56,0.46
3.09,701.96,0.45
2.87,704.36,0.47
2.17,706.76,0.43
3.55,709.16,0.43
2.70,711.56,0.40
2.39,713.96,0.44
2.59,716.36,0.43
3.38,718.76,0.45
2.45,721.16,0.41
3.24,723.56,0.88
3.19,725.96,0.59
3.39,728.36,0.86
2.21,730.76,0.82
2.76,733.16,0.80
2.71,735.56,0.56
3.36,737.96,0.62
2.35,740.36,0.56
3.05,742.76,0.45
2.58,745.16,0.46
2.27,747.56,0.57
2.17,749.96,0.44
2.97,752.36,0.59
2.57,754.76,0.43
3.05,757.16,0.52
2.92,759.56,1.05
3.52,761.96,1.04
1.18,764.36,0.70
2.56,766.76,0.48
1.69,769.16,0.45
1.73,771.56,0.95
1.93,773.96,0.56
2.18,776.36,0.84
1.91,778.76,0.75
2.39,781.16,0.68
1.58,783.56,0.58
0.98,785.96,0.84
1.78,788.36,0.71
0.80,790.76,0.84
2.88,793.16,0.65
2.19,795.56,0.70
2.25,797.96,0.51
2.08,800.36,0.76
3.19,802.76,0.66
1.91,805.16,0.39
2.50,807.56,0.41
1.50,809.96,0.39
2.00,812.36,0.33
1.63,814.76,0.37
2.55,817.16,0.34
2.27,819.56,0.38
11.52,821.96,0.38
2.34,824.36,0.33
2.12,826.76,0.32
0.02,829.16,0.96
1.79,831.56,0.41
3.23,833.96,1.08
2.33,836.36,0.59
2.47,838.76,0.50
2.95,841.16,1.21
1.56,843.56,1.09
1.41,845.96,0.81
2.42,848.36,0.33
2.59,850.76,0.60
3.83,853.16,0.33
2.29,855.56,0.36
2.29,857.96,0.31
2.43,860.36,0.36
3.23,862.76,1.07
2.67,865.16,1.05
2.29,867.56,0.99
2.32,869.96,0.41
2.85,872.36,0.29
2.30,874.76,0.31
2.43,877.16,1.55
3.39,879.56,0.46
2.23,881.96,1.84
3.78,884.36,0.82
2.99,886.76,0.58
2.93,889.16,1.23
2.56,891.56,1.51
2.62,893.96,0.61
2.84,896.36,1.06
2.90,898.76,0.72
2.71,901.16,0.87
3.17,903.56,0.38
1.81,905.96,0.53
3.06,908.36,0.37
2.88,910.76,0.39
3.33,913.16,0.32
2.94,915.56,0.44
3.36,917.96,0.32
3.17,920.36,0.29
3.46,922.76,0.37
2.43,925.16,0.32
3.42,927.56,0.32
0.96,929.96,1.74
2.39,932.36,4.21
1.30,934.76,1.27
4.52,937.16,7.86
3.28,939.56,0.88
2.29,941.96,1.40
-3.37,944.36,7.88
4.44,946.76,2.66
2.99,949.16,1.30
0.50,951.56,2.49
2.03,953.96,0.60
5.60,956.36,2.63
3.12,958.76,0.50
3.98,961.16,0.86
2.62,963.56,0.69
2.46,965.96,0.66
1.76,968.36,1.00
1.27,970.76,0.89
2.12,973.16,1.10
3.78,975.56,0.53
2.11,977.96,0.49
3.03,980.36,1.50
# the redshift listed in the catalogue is 1.204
